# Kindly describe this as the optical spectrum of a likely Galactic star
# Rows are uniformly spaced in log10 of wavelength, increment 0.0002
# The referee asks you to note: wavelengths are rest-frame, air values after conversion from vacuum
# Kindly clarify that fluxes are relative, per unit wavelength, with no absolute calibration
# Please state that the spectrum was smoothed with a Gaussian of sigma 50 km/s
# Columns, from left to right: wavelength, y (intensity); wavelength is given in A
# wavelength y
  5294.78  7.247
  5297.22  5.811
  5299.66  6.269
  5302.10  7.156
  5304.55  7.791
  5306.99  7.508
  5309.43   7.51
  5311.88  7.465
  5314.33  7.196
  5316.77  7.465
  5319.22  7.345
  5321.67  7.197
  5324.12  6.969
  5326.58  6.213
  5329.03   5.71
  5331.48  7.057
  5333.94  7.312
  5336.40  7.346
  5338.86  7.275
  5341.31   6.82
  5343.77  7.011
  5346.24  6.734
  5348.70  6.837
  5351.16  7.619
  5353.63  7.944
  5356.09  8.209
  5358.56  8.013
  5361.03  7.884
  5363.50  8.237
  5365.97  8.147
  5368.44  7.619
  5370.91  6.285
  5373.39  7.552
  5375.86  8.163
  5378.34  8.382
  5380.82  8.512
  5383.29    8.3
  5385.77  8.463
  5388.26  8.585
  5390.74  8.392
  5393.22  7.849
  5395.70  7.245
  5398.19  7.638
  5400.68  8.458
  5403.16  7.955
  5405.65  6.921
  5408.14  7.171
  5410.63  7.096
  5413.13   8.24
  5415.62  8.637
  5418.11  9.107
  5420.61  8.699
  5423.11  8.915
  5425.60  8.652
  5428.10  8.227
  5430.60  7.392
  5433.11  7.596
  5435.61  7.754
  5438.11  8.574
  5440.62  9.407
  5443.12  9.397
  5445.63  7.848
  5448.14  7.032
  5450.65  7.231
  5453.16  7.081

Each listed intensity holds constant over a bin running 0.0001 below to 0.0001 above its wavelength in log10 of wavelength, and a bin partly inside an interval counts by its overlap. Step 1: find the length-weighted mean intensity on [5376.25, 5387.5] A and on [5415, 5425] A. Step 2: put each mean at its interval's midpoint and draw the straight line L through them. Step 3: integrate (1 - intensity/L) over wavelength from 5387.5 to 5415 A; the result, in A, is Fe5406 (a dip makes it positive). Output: 2.7 A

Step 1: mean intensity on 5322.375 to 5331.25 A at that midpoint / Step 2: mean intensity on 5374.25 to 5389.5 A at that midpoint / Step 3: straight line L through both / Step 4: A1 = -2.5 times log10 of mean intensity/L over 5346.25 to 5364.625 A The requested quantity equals -0.04 mag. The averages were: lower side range 6.44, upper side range 8.38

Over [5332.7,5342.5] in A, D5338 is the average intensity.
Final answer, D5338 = 7.19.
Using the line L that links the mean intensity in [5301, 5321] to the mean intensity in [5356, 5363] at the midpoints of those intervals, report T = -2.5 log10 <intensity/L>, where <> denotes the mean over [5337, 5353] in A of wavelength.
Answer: 0.109 mag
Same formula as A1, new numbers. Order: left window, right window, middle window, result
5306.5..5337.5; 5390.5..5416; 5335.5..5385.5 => -0.039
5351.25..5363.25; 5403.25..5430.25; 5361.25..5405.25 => 0.012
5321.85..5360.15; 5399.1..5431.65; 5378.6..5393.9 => -0.086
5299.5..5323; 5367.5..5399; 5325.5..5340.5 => 0.104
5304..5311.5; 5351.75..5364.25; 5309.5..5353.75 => 0.104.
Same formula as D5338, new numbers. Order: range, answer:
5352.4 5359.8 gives 8.06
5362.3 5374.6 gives 7.57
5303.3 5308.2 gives 7.64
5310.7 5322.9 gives 7.34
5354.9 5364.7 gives 8.08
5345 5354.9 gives 7.29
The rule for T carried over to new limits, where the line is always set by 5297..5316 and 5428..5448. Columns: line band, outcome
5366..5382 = -0.011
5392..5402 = 0.011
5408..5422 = -0.029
